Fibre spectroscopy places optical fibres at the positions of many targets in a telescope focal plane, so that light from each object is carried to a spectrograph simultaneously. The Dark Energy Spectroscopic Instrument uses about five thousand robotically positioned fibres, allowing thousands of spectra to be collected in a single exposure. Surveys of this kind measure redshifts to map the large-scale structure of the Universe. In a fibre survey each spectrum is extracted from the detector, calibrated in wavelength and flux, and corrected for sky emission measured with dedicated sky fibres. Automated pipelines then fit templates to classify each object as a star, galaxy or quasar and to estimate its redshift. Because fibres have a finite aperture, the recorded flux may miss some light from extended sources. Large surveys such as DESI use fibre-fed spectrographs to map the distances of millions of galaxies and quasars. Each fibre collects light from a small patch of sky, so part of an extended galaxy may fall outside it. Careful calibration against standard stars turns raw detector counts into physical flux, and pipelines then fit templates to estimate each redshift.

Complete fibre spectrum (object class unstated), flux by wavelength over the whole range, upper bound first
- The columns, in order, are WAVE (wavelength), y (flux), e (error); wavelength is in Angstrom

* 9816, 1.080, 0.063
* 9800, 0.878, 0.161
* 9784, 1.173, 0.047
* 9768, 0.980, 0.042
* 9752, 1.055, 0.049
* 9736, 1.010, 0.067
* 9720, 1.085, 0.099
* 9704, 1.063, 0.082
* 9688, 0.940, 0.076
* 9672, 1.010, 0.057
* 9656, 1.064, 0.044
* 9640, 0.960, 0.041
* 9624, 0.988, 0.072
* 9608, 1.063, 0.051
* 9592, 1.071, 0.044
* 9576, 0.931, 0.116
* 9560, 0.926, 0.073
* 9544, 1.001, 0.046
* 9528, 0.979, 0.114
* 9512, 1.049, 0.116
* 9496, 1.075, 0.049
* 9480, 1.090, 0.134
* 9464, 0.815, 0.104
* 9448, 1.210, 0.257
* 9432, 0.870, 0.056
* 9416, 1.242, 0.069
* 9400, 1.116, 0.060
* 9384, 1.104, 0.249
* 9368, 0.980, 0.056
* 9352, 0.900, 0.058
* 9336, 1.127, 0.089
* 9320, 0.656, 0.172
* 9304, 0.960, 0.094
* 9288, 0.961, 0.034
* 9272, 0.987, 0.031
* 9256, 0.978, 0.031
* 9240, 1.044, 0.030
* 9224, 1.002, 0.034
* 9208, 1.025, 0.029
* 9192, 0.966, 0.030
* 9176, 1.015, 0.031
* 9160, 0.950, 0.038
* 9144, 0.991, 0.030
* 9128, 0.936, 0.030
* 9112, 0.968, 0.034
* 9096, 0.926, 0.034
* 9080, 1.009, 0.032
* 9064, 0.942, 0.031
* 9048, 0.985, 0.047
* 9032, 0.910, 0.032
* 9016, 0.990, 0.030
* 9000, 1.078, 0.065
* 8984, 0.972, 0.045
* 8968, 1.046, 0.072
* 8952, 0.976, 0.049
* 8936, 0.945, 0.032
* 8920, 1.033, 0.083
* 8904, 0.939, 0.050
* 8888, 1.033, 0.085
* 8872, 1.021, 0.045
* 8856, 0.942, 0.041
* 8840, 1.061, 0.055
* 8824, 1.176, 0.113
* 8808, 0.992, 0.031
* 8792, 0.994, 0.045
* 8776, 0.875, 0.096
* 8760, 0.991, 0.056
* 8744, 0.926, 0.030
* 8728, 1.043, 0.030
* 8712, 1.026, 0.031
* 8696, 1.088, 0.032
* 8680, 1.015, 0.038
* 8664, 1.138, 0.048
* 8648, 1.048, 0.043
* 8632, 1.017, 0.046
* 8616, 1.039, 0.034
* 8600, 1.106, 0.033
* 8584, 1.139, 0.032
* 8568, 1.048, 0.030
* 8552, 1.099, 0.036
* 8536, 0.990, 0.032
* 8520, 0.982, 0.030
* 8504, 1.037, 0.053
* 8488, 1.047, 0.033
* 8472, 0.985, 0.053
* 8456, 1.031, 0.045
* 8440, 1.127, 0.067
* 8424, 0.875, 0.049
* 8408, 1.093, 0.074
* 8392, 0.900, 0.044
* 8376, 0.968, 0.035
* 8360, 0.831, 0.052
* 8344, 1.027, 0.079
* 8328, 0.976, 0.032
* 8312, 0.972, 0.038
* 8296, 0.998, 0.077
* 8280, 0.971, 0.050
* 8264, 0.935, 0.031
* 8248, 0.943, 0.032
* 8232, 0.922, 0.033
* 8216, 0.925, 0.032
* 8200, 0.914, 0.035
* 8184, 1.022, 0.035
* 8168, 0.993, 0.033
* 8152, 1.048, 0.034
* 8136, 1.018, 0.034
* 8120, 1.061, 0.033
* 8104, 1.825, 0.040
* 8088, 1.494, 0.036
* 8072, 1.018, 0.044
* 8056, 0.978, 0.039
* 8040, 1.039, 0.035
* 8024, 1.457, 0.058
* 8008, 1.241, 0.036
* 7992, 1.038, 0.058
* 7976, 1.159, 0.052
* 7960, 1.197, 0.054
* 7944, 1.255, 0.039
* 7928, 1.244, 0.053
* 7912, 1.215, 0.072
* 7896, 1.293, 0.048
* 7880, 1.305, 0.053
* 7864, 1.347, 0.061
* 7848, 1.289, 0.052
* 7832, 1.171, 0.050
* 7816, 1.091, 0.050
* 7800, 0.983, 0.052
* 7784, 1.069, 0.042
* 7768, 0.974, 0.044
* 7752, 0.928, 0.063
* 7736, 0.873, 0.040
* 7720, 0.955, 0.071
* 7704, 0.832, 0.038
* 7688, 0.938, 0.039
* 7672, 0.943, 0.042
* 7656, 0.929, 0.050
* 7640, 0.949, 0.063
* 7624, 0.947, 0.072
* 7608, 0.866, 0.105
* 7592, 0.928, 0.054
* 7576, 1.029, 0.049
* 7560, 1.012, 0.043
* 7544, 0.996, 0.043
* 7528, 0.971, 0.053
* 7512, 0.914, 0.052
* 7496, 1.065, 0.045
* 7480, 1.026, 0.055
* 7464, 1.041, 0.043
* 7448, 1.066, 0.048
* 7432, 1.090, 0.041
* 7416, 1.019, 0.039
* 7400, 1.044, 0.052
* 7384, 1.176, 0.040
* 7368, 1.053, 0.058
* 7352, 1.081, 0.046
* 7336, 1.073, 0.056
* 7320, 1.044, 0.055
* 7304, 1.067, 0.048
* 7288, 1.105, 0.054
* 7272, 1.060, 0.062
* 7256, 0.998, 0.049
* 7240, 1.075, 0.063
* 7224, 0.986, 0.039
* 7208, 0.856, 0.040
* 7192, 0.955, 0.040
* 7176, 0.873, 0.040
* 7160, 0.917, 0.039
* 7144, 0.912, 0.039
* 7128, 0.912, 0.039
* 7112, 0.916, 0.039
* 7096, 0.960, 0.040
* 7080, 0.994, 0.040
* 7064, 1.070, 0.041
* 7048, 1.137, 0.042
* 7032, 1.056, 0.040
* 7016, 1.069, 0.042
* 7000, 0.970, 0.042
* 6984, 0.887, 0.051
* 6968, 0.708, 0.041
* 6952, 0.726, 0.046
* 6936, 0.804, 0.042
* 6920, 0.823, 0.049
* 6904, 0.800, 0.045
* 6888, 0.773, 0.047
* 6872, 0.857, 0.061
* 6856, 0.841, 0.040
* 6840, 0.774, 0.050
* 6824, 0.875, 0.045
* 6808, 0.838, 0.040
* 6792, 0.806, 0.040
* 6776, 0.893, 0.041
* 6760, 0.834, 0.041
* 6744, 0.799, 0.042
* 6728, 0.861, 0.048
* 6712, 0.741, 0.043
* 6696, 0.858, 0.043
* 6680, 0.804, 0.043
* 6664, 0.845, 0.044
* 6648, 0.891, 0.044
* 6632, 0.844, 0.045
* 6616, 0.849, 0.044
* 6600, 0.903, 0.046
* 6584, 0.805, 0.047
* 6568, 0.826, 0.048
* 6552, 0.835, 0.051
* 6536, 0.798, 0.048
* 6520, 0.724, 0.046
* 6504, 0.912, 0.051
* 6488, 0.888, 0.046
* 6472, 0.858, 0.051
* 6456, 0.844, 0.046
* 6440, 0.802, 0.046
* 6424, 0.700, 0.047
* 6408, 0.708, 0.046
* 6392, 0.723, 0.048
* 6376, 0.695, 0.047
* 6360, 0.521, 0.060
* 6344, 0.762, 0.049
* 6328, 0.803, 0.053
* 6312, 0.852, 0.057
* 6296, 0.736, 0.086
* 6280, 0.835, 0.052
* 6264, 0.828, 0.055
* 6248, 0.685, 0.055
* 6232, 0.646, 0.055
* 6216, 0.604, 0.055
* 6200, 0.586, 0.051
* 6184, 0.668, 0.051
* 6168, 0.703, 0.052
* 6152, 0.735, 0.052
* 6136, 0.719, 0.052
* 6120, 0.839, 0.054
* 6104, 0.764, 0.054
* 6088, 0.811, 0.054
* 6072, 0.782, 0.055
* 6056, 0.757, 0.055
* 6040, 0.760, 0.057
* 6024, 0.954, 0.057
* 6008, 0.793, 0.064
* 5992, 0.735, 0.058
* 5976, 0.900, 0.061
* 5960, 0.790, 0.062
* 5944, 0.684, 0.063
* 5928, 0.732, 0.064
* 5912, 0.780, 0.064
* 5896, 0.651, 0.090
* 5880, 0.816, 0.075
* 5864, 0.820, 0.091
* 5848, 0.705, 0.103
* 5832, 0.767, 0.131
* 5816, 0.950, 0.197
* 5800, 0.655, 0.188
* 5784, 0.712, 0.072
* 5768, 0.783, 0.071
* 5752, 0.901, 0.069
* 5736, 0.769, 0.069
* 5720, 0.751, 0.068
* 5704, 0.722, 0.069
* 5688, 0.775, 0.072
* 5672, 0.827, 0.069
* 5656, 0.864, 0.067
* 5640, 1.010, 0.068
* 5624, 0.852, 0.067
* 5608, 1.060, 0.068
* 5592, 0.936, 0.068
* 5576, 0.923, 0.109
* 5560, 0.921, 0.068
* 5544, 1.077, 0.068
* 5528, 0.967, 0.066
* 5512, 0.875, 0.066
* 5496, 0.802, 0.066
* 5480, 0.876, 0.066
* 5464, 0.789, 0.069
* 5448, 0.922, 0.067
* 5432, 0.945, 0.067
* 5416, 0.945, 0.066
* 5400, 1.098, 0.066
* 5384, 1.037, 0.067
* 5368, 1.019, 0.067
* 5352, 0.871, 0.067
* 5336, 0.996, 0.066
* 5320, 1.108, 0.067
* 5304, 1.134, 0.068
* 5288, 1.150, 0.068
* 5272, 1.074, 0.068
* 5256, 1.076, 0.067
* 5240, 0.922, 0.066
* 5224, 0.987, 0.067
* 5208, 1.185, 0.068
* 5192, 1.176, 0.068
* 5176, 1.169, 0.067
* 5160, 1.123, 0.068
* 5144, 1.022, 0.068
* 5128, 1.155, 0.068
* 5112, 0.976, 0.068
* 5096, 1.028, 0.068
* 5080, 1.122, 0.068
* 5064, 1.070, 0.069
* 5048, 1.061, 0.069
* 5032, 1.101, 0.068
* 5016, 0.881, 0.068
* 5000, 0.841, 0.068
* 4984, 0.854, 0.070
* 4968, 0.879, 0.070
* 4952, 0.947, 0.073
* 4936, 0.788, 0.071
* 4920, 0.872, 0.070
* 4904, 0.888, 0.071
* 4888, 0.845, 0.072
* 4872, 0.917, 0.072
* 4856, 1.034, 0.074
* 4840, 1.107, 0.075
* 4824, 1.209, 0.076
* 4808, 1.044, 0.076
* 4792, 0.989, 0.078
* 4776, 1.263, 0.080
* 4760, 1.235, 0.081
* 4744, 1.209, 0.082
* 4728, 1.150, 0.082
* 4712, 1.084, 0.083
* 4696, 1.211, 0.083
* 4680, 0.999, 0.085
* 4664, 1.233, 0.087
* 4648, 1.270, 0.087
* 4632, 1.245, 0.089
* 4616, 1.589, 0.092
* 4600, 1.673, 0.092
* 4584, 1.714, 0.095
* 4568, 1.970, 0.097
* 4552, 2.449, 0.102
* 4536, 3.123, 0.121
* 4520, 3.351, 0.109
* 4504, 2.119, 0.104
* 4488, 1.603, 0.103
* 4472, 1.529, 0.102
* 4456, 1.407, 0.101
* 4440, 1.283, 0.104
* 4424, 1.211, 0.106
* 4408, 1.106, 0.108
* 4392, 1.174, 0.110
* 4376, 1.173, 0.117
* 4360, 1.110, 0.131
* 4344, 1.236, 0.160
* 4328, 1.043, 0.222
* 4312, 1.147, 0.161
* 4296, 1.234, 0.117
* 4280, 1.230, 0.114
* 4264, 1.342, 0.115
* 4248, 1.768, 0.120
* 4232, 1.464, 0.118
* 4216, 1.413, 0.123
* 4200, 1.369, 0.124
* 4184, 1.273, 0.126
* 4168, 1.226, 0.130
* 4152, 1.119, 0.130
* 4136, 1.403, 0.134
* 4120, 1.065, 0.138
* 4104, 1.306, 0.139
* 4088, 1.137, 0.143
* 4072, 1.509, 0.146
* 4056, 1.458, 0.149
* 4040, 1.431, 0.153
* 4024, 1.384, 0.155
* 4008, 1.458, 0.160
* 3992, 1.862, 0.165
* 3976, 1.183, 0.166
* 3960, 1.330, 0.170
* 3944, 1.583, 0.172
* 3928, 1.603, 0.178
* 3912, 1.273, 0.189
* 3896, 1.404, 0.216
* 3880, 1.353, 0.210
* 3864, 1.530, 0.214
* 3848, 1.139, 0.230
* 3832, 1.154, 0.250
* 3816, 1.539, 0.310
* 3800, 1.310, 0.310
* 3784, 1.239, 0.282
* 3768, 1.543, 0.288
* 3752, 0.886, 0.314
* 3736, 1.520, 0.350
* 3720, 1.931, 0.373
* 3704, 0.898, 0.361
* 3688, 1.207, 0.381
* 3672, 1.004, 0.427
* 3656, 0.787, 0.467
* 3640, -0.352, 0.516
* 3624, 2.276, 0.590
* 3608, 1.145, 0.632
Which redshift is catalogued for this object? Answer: 0.617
